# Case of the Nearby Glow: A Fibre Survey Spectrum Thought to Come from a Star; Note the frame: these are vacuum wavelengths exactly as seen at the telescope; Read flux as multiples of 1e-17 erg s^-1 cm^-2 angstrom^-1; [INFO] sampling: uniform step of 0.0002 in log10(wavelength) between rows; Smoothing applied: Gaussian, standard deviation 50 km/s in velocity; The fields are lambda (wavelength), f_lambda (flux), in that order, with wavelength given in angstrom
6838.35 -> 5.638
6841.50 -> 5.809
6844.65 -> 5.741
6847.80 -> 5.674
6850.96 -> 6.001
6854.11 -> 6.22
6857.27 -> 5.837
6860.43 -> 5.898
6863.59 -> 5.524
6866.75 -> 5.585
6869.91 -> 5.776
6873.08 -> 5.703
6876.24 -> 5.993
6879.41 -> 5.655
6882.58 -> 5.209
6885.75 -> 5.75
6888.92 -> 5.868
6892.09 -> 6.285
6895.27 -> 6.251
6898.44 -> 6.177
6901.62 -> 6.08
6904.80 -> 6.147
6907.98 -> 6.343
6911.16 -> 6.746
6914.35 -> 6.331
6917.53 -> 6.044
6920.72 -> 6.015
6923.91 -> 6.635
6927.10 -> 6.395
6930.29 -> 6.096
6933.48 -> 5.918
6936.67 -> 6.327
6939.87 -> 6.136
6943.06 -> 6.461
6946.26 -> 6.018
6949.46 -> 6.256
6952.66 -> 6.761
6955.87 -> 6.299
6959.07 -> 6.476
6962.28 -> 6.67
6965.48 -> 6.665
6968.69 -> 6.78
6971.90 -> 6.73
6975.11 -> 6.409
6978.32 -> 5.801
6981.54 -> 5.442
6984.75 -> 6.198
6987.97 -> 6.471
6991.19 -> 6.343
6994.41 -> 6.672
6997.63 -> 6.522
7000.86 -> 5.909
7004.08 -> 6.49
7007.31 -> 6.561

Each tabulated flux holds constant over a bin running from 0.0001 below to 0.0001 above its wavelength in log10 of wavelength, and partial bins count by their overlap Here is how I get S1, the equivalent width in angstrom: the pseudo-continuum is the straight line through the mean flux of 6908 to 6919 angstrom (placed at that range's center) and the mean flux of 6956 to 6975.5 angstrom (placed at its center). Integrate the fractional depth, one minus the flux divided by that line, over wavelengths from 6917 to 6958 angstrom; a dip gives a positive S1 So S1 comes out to 1.4 angstrom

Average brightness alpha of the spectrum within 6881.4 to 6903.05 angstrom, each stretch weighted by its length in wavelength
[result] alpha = 5.96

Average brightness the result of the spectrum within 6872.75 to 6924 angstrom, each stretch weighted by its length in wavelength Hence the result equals 6.07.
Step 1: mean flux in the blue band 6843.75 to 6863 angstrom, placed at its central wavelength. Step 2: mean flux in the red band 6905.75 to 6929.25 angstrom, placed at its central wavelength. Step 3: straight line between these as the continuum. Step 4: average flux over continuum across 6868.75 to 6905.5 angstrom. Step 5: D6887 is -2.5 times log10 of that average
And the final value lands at 0.04 mag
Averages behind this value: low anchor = 5.88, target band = 5.9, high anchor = 6.35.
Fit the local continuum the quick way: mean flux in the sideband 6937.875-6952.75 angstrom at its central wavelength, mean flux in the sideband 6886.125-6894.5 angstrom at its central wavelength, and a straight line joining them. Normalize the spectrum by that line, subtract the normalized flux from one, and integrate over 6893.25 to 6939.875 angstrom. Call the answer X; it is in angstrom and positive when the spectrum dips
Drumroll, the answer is -0.7 angstrom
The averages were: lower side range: 6.05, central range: 6.25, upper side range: 6.28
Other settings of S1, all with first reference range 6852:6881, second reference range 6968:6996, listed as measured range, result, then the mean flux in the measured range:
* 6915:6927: -0.4 angstrom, 6.26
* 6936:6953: -0.4 angstrom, 6.29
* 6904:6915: -0.8 angstrom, 6.41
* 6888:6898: -0.4 angstrom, 6.16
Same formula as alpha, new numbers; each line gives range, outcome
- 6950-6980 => 6.5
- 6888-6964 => 6.29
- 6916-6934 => 6.2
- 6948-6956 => 6.46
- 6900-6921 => 6.26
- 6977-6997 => 6.18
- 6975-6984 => 5.83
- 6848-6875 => 5.81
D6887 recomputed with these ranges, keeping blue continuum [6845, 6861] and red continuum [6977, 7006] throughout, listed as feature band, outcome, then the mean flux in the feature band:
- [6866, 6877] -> 0.04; 5.76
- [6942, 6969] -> -0.06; 6.47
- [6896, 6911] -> -0.04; 6.25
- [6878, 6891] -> 0.06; 5.65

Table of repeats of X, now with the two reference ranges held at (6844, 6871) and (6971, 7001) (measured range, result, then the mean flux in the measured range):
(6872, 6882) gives 0.3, 5.73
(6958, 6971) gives -1.0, 6.66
